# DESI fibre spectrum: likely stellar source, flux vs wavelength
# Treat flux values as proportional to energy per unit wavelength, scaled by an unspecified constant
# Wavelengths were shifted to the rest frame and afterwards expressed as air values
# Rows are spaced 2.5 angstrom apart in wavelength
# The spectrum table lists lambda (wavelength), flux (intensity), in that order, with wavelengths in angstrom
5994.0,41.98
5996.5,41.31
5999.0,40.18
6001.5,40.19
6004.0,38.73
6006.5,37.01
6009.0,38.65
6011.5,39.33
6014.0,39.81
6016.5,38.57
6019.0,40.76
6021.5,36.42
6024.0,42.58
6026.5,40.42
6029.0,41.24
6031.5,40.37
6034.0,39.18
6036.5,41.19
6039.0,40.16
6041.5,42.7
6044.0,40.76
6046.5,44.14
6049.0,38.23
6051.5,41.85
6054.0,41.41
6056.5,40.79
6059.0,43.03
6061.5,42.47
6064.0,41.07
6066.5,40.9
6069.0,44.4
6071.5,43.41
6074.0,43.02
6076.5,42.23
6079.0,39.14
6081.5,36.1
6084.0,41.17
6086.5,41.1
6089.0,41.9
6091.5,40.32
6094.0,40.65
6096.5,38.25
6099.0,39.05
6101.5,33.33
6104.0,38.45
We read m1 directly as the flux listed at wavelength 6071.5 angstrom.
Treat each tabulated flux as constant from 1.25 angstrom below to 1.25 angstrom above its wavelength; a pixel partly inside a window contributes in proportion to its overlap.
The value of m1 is 43.41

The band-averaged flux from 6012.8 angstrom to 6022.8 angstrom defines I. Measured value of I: 38.9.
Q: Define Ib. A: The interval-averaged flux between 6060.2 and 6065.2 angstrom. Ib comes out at 41.8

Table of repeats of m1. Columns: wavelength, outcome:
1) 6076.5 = 42.23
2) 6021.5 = 36.42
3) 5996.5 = 41.31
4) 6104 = 38.45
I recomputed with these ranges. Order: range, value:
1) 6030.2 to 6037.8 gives 40.3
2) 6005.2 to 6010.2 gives 37.8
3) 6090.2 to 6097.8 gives 39.7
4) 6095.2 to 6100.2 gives 38.7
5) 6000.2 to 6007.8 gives 38.7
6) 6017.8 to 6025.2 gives 39.9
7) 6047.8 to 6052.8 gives 40.1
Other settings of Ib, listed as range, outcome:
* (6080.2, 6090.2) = 40.1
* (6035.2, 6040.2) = 40.7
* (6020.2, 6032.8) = 40.2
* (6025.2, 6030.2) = 40.8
